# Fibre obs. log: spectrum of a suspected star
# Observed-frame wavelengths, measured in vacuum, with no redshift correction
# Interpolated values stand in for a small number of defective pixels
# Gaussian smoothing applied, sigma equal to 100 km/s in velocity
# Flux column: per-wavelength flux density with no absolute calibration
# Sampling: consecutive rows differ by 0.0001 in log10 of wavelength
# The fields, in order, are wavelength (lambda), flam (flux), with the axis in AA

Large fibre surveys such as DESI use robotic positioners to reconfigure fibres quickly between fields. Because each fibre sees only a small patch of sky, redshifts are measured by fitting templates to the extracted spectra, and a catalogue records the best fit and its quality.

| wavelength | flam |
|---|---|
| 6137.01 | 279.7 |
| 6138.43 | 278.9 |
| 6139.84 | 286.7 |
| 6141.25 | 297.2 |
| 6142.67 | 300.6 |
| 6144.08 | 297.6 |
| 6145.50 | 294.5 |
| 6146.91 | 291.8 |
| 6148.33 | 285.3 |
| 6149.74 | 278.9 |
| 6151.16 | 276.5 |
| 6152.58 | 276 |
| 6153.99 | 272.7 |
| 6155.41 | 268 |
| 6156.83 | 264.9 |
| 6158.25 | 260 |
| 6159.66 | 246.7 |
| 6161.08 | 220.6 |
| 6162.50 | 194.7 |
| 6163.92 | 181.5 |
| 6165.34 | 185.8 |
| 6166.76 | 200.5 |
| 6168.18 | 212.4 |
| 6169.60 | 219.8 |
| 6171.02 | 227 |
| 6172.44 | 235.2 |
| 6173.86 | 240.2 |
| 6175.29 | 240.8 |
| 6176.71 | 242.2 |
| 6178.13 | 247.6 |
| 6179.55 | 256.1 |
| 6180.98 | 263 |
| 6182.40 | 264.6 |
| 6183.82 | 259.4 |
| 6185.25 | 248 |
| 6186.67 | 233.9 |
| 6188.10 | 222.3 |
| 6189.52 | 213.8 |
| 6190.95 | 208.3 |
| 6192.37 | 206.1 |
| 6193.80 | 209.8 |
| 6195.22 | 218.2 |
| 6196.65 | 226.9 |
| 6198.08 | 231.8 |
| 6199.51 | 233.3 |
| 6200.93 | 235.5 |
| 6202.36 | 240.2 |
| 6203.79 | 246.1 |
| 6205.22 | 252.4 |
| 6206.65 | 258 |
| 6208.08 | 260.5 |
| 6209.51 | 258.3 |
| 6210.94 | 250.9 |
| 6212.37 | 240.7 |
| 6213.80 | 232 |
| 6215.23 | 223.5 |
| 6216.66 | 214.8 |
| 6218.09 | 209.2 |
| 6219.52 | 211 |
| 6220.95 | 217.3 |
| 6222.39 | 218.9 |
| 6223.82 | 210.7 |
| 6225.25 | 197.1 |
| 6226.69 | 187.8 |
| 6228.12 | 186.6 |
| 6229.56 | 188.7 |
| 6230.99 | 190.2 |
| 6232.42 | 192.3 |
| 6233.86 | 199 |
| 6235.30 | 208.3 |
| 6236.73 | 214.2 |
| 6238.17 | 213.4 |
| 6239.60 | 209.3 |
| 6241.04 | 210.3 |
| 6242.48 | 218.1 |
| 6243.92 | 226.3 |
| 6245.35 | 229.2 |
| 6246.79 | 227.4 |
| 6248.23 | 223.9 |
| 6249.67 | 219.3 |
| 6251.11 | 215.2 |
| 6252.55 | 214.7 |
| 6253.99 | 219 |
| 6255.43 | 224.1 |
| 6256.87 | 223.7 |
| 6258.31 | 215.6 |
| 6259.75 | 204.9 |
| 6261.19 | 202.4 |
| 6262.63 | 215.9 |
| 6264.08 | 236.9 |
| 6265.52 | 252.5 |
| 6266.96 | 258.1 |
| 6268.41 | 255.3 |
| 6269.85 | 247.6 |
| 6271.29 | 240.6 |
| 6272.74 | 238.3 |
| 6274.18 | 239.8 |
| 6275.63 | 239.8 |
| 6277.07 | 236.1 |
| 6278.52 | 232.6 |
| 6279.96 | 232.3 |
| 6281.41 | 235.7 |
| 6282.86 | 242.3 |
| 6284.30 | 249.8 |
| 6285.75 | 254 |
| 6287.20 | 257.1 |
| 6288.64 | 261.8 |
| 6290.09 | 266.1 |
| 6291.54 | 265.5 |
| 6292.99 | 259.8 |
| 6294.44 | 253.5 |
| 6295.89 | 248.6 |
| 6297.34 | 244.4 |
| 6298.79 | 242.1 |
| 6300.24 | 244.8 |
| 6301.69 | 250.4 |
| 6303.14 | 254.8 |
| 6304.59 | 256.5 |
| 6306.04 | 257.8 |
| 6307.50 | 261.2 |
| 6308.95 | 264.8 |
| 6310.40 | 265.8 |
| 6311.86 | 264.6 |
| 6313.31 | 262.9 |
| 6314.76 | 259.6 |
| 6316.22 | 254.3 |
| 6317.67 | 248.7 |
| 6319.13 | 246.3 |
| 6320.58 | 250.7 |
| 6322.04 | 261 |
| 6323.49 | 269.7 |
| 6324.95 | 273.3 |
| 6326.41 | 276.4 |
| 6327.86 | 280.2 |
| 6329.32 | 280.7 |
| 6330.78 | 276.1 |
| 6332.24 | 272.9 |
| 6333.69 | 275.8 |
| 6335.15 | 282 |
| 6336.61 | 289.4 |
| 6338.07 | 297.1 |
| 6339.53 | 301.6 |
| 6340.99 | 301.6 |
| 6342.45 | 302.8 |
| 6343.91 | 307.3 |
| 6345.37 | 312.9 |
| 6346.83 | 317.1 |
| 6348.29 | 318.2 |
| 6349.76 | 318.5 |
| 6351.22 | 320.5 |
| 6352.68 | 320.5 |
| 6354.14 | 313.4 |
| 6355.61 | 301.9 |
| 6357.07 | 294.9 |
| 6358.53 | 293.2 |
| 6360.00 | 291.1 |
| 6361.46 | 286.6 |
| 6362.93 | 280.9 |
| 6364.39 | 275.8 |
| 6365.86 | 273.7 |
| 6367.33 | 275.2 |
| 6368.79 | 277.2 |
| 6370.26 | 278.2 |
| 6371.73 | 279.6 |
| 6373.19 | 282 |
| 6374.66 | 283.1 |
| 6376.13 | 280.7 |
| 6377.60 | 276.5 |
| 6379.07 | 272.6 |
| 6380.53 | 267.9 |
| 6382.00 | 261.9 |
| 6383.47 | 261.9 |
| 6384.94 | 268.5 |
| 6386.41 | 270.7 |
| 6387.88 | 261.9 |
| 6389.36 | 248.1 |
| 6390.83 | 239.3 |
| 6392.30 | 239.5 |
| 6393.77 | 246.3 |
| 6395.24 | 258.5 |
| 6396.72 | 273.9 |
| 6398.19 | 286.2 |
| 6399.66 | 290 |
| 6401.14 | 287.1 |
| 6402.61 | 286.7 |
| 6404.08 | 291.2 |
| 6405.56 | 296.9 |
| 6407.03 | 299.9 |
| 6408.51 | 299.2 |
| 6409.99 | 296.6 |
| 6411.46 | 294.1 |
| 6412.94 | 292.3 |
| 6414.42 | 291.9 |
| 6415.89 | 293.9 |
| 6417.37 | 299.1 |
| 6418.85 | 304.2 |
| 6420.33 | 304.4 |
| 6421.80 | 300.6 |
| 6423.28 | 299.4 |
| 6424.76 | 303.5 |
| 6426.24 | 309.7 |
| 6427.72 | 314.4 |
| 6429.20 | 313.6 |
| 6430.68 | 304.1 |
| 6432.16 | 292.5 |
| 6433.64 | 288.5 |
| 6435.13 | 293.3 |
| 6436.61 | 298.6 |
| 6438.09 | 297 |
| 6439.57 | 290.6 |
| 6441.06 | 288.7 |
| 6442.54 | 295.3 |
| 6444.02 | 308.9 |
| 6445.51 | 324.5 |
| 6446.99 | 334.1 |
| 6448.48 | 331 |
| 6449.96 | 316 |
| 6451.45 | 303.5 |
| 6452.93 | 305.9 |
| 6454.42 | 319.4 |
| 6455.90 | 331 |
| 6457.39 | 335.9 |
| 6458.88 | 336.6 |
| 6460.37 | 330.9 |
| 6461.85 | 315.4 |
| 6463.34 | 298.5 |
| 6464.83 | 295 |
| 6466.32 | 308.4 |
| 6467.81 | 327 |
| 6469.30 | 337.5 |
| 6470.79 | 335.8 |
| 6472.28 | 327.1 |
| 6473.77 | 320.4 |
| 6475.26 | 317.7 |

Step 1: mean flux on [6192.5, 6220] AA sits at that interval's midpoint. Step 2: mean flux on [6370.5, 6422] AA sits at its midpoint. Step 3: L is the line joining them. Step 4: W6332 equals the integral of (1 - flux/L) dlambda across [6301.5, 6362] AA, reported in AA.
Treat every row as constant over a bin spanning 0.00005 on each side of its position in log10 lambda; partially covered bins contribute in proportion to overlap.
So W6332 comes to -4.09 AA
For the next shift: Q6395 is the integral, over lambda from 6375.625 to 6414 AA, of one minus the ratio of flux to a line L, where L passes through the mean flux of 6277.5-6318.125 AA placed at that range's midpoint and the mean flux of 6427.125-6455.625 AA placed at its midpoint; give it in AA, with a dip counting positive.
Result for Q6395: 1.9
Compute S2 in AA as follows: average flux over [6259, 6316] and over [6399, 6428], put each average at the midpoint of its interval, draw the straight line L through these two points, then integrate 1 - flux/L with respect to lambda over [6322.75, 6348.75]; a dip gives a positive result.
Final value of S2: -2.3 AA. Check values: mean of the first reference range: 248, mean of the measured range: 291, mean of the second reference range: 298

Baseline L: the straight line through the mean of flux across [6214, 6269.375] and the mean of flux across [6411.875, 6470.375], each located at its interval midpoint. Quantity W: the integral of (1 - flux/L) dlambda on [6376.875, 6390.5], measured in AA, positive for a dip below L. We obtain 0.8 AA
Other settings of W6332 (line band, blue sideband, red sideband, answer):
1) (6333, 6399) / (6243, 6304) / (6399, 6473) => -1.7 AA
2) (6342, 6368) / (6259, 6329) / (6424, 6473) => -2.4 AA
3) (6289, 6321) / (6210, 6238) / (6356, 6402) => -1.6 AA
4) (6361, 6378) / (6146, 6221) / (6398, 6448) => 0.4 AA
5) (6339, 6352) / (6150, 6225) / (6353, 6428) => -1.8 AA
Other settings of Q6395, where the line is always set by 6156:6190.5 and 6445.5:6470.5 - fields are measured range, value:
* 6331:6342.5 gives -0.2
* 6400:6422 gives 0.8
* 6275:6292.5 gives 1.2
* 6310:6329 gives 1.0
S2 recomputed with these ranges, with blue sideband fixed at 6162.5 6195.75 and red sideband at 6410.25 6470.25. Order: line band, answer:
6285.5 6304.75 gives 0.7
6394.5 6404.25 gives 0.5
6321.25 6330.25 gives 0.0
